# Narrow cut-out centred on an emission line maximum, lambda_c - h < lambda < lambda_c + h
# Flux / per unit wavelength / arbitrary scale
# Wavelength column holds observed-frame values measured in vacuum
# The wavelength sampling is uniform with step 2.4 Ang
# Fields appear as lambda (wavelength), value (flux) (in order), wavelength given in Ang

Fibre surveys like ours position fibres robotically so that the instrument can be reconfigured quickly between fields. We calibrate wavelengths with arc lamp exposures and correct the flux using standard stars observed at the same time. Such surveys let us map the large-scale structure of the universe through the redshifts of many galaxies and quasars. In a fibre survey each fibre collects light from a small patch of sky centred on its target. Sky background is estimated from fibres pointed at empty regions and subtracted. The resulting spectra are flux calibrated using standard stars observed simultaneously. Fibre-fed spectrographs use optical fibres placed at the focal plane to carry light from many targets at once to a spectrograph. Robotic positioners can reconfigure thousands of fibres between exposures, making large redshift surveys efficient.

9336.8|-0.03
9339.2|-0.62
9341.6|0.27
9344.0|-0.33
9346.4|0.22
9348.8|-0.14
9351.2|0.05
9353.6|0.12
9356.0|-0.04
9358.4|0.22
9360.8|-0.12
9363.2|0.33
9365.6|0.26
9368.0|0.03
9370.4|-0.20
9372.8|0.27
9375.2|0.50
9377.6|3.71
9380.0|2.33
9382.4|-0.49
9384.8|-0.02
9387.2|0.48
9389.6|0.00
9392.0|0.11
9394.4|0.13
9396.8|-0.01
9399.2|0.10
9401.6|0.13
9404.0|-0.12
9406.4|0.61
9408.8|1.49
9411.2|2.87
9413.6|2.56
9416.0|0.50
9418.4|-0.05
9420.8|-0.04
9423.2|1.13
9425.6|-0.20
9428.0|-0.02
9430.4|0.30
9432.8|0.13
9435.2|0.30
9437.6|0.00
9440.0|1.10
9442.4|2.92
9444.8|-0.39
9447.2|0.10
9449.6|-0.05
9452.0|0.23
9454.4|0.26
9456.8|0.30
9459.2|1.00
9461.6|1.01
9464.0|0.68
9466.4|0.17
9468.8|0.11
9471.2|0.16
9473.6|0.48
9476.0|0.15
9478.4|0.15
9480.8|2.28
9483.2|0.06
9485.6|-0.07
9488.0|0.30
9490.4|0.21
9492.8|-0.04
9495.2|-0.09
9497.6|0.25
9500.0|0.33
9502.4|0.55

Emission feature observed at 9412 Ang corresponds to [O III]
